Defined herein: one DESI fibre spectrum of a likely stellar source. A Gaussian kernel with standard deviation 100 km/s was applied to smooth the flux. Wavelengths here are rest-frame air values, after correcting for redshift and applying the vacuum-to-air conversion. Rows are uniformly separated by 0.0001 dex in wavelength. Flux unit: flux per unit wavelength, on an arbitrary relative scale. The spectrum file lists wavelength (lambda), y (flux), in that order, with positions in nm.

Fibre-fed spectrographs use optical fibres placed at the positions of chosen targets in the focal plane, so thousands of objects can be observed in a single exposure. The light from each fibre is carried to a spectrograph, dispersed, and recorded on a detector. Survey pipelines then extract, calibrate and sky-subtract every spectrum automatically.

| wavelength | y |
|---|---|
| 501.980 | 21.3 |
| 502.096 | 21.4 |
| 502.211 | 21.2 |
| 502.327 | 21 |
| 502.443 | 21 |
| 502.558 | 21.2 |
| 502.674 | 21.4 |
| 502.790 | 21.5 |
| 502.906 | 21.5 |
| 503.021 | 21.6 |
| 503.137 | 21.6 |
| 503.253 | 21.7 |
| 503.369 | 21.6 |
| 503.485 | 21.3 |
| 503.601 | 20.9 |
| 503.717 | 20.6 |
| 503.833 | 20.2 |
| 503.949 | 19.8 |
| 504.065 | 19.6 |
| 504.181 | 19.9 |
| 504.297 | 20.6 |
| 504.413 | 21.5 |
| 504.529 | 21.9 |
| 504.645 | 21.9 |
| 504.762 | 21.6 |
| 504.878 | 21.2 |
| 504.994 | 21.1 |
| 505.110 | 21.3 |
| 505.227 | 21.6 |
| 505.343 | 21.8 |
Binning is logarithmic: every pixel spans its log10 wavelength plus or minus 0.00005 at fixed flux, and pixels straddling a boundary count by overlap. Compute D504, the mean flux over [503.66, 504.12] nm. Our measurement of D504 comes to 20.1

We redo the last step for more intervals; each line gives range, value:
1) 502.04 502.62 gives 21.2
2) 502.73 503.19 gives 21.6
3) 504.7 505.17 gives 21.3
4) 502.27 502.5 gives 21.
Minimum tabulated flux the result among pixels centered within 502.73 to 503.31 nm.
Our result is 21.5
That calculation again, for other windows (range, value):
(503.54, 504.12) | 19.6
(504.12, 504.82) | 19.9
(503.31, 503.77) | 20.6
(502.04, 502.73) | 21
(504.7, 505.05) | 21.1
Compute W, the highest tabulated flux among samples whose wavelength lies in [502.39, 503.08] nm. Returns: 21.6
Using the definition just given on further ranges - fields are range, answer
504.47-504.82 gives 21.9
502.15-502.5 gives 21.2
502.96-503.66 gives 21.7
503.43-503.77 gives 21.3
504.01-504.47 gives 21.5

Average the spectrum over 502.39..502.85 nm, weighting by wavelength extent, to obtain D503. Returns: 21.3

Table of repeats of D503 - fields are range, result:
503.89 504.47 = 20.3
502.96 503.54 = 21.6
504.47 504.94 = 21.6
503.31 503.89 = 20.9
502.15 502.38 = 21.1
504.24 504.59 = 21.4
